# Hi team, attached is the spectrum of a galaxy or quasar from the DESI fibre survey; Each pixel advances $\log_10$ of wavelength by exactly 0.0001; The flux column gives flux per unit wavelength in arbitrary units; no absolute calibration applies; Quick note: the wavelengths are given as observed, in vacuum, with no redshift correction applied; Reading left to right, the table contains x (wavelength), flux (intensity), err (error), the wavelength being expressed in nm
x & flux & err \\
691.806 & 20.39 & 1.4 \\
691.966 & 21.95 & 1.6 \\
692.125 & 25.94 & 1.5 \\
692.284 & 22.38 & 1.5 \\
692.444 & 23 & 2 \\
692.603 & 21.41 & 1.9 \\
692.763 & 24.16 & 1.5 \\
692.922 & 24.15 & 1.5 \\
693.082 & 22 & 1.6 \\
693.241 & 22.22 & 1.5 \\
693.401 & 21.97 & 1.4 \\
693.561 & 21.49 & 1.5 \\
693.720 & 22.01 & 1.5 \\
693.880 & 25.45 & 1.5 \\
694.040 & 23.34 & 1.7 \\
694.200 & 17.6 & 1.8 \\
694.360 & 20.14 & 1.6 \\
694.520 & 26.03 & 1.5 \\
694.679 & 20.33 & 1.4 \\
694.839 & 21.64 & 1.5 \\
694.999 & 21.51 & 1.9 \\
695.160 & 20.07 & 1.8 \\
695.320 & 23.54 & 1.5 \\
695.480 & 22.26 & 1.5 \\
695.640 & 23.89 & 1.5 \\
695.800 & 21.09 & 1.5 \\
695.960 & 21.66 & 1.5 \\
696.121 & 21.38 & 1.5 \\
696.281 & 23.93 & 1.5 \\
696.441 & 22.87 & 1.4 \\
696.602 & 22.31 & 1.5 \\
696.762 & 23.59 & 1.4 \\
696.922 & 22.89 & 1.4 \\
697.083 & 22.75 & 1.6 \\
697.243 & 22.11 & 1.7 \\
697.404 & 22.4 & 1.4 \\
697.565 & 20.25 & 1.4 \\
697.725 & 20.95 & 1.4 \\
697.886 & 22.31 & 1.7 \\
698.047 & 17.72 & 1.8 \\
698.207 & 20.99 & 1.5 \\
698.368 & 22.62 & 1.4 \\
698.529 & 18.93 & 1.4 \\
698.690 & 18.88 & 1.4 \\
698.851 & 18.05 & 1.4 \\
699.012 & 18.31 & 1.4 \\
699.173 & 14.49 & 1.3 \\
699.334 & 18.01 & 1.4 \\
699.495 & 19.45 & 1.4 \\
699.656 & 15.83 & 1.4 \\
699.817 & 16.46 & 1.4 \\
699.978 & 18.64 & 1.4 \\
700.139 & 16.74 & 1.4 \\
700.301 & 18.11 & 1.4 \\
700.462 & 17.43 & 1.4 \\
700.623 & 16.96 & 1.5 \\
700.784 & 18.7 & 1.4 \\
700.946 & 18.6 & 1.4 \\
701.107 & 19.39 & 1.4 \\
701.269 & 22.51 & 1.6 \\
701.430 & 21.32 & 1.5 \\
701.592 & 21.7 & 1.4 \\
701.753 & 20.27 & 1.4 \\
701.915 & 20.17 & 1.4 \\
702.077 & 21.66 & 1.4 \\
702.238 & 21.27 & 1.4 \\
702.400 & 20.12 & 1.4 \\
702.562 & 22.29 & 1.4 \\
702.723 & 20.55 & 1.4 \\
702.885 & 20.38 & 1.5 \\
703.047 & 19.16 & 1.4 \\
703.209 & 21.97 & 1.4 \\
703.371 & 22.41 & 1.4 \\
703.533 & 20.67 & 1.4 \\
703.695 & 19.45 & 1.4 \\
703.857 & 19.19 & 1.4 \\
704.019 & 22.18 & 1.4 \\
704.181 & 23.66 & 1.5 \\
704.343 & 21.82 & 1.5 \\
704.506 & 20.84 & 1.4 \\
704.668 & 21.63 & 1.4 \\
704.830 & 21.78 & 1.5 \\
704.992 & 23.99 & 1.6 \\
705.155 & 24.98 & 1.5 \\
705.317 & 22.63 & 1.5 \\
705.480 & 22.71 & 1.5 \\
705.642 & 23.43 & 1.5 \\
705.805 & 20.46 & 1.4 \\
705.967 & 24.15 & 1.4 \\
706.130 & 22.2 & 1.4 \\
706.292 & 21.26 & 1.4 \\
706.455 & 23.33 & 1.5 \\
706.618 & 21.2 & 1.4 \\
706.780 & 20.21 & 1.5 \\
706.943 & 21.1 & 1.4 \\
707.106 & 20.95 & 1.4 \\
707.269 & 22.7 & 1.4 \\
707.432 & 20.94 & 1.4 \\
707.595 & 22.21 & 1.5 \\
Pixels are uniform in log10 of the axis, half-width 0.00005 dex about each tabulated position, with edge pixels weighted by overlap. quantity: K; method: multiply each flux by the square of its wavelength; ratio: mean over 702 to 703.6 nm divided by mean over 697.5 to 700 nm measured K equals 1.1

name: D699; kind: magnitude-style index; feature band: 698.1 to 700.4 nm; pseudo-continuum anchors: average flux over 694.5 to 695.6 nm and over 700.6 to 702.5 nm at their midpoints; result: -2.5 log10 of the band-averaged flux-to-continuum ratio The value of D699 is 0.15 mag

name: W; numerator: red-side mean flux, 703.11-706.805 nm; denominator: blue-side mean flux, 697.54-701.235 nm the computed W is 1.18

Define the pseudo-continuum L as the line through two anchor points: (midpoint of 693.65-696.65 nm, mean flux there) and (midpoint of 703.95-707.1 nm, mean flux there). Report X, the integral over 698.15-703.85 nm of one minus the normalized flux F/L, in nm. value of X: 0.70 nm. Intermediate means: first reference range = 22.2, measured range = 19.5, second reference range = 22.3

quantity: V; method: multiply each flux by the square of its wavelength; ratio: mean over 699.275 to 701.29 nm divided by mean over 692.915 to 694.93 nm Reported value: 0.83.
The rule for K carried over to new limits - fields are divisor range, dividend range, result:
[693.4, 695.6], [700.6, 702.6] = 0.95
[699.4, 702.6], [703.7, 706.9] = 1.16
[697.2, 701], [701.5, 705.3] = 1.15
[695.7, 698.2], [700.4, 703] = 0.94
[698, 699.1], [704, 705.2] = 1.18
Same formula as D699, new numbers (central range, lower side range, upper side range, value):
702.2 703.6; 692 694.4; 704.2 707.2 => 0.06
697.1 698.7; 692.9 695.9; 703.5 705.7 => 0.06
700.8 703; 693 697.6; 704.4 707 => 0.08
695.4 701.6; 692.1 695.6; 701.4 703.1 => 0.07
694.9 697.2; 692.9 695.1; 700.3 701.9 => -0.05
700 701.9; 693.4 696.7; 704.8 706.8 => 0.16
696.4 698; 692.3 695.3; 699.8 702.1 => -0.07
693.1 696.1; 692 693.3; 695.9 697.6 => 0.04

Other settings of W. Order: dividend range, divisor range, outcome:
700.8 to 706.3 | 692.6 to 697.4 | 0.96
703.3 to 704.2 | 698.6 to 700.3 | 1.20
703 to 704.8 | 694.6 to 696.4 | 0.97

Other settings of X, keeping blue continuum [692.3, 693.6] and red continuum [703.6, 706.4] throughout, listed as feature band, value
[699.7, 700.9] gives 0.26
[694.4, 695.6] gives 0.02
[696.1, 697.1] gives -0.02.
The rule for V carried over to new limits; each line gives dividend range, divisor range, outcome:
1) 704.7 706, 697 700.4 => 1.22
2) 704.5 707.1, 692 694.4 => 1.02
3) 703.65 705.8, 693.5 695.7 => 1.03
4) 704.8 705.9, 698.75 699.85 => 1.35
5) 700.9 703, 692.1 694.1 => 0.93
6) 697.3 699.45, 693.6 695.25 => 0.91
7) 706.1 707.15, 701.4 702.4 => 1.04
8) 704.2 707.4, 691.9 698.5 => 1.03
